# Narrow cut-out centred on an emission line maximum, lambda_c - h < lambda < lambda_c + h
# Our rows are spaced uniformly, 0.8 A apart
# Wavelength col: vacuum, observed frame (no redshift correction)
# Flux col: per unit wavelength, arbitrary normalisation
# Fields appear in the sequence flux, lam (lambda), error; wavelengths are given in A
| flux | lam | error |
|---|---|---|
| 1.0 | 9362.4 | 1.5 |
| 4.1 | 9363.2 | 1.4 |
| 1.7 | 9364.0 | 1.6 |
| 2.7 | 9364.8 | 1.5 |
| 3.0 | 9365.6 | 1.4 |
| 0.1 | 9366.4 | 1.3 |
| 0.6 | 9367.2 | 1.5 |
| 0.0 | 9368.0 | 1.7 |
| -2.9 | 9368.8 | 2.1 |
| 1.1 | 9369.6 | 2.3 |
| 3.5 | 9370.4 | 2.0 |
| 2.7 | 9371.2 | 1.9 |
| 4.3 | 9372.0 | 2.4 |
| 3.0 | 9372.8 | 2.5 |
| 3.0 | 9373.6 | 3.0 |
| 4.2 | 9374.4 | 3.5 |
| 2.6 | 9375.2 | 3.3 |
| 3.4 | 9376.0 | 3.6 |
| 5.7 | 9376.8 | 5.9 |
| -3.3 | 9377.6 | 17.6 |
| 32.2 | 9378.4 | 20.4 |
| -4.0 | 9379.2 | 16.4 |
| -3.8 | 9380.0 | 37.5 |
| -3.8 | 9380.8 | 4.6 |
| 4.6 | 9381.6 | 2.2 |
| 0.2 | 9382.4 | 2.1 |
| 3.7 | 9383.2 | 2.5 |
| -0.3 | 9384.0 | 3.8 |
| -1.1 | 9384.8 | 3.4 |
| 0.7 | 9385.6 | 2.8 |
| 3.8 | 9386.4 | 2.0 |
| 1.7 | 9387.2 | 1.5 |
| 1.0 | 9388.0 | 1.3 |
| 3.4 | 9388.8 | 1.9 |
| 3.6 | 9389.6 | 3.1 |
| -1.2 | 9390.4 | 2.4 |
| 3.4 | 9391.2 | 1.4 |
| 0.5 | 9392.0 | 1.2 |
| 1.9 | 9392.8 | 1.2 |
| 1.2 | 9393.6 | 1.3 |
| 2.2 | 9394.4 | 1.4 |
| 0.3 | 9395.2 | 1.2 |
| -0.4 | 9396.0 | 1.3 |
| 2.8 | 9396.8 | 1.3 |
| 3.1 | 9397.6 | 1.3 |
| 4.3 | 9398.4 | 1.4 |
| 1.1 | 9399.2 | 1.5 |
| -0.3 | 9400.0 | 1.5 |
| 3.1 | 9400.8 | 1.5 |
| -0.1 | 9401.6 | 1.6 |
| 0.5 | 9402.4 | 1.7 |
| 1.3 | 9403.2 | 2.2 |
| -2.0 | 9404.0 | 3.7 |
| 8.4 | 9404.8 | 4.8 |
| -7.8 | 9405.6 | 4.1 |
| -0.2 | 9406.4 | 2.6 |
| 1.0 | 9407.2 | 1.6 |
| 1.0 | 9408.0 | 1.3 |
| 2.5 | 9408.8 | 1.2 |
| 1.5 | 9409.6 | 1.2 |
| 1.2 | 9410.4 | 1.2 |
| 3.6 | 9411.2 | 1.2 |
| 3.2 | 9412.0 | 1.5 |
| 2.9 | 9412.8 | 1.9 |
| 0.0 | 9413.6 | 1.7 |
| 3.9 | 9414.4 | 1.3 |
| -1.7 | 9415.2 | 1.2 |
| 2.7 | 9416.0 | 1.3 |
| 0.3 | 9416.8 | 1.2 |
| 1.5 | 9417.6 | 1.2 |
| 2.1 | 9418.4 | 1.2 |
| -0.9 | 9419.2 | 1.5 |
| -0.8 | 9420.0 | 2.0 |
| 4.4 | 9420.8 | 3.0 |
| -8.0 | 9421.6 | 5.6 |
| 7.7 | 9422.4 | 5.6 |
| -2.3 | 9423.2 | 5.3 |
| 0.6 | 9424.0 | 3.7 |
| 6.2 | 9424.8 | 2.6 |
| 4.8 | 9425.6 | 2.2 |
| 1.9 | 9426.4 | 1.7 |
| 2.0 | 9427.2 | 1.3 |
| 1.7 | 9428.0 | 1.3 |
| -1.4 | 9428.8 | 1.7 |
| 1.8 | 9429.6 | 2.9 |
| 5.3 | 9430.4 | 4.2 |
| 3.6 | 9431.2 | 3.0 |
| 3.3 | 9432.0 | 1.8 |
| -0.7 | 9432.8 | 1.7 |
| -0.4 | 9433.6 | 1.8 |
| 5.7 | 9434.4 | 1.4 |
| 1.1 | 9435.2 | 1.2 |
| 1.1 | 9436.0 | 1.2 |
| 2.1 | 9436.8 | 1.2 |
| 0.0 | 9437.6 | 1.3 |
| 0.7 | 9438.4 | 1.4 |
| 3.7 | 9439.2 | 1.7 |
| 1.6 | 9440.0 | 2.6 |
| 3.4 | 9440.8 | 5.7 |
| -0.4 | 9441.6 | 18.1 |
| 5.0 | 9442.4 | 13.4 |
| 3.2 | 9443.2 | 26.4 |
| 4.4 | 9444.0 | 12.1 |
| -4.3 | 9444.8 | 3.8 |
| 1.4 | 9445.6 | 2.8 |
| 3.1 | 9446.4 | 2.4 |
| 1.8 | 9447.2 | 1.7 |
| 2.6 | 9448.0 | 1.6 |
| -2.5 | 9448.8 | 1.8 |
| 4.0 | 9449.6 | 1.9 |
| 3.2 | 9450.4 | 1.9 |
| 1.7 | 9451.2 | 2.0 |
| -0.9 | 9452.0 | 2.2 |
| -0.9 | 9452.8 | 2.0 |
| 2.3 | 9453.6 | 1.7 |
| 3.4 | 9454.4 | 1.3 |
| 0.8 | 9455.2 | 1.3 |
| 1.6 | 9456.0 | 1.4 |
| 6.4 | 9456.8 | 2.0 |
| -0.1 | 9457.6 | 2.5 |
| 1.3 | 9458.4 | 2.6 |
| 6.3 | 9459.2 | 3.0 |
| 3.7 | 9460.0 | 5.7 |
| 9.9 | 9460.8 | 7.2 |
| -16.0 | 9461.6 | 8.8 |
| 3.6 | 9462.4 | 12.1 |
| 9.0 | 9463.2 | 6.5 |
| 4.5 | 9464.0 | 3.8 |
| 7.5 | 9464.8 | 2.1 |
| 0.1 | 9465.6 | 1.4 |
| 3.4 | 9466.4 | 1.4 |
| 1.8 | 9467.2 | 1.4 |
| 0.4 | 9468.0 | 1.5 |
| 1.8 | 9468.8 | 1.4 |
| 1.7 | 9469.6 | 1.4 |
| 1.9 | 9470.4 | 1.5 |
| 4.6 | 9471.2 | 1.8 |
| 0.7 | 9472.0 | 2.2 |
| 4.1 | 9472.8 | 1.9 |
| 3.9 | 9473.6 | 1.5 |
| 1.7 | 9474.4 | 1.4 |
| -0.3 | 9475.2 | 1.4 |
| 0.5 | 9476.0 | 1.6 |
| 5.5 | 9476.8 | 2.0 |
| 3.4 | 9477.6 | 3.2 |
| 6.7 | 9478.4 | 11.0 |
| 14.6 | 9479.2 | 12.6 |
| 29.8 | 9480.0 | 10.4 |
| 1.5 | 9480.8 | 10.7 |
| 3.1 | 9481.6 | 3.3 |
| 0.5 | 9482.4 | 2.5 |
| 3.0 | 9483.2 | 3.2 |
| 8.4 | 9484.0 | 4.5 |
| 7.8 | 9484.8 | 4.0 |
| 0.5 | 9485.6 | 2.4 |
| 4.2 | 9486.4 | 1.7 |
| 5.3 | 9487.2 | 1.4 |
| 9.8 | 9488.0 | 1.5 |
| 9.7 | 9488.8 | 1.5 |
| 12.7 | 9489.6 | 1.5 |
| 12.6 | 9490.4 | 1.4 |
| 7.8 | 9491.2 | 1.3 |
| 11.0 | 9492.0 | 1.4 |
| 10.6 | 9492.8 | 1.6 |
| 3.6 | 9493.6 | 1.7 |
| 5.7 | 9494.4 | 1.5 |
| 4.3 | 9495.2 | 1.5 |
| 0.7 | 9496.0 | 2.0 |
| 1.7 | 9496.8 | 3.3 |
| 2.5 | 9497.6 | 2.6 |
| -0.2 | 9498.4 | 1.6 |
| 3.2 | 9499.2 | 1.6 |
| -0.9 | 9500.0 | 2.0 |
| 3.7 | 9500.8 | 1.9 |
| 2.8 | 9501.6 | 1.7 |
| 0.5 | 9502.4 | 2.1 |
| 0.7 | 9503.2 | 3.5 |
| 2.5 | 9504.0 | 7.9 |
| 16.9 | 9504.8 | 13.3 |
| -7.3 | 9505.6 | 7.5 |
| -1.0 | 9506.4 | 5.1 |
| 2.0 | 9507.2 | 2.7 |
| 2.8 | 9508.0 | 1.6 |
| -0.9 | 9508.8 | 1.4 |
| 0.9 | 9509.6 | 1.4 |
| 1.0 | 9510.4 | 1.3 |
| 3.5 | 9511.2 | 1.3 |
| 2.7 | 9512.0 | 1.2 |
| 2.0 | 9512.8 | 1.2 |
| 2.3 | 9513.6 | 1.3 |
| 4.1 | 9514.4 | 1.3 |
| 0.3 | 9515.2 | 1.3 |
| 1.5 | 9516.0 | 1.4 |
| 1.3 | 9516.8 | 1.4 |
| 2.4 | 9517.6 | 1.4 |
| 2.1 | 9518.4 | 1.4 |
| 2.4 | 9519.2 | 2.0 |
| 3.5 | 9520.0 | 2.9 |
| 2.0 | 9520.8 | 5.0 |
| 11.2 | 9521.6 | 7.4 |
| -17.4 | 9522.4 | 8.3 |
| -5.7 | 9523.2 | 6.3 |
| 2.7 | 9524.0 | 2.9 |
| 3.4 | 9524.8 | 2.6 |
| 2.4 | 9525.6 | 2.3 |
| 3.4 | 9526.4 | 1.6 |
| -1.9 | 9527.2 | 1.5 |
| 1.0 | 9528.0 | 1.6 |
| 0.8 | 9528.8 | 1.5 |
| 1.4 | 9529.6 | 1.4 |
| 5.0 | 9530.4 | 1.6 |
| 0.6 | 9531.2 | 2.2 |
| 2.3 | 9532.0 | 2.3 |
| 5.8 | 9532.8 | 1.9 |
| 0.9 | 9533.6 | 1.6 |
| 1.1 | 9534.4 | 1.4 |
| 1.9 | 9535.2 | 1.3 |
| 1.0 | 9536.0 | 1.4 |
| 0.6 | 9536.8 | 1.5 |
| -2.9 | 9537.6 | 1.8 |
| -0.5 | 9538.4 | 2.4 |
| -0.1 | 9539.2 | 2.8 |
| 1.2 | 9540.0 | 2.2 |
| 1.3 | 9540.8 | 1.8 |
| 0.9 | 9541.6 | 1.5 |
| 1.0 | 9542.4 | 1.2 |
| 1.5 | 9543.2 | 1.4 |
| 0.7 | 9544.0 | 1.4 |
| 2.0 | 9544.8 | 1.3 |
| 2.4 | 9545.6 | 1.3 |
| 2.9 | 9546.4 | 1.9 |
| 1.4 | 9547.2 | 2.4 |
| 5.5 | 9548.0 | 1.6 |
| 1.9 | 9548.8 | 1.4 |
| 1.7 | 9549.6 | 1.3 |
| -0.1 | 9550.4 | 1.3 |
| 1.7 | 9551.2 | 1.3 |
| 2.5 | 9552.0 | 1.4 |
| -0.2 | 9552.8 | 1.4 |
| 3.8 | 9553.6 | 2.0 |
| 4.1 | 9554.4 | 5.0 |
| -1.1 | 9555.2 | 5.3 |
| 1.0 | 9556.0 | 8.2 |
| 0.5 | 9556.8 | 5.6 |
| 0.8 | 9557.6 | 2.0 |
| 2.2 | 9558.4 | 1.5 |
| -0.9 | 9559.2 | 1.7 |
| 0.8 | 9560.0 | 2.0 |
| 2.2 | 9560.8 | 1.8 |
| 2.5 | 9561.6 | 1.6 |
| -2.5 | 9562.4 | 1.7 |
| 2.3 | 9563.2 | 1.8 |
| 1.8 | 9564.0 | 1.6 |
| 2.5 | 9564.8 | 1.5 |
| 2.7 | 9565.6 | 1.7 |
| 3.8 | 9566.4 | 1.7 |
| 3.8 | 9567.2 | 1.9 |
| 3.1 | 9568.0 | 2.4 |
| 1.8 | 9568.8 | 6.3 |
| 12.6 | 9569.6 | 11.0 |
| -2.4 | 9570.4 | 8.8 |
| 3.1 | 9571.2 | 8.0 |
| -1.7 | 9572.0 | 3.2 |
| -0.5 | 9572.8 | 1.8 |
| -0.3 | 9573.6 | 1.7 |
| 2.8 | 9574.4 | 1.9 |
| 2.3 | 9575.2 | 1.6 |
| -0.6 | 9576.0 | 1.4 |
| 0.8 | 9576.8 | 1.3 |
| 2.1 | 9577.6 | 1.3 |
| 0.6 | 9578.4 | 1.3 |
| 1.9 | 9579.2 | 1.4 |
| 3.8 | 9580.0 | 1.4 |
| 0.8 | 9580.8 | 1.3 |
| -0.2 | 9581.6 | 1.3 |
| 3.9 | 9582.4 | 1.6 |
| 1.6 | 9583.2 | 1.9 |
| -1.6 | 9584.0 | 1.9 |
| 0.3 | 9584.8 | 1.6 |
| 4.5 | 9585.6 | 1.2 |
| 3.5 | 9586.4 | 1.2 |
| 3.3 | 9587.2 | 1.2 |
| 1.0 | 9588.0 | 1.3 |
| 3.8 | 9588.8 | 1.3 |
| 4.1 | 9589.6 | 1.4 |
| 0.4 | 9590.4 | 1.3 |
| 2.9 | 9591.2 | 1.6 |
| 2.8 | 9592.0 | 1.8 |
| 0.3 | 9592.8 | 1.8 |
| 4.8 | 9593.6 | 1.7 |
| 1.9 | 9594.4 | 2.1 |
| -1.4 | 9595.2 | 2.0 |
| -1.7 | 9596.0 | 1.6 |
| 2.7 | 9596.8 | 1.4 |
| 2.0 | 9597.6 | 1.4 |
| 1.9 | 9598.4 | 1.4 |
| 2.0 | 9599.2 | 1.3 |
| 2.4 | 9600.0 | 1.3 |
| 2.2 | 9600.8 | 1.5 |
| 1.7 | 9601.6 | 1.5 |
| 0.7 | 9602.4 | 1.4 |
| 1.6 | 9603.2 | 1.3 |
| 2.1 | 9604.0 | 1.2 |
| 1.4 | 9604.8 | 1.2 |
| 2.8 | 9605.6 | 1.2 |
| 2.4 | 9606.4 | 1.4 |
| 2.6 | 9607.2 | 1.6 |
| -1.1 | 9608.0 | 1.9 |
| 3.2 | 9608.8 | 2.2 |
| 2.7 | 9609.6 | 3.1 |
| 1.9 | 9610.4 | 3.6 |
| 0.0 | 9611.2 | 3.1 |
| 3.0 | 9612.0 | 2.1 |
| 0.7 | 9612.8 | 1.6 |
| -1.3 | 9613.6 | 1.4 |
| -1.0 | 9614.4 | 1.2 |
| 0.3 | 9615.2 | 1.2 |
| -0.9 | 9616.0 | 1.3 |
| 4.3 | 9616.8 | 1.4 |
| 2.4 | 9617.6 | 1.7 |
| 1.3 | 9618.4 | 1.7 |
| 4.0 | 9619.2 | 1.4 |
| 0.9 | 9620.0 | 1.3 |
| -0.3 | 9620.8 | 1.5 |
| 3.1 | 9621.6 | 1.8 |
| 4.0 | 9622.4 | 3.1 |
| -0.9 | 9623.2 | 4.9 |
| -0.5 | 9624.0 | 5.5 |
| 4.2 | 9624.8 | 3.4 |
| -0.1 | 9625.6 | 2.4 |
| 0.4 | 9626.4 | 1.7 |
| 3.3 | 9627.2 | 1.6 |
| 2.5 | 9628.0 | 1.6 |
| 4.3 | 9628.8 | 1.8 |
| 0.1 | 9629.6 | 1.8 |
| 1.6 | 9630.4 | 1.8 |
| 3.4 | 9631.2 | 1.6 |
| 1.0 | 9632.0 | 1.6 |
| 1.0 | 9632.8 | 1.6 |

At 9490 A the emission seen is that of H-beta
